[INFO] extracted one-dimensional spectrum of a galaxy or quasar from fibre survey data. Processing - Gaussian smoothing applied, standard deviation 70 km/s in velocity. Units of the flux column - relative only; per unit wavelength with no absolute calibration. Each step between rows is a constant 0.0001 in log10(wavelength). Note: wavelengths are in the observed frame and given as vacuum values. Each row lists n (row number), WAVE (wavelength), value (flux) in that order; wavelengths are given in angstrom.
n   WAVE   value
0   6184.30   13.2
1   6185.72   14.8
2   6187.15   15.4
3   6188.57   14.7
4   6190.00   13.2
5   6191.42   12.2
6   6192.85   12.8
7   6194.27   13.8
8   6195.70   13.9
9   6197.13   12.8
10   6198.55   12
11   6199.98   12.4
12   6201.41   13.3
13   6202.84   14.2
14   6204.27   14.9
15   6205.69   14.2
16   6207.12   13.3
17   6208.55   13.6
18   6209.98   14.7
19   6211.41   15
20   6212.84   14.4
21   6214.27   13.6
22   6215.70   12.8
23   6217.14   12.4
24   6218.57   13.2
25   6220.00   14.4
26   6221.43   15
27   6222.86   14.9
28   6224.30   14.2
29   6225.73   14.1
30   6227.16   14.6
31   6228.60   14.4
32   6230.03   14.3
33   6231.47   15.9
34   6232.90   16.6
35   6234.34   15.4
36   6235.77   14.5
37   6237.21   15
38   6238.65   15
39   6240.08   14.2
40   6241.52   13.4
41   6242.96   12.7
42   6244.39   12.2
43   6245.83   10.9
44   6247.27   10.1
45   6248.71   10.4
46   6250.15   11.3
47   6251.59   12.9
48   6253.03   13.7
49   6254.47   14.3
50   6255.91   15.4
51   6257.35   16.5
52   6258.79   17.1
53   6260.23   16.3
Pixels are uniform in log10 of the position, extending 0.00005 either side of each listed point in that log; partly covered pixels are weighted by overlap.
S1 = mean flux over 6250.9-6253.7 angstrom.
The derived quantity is 13.3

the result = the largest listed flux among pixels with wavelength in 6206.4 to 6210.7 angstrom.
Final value 14.7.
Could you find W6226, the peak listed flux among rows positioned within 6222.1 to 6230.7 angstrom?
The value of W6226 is 14.9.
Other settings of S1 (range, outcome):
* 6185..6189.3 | 15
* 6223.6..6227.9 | 14.3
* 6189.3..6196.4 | 13.2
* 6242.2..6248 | 11.5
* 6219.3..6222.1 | 14.7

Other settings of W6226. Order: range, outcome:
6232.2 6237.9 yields 16.6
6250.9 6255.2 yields 14.3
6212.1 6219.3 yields 14.4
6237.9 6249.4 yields 15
